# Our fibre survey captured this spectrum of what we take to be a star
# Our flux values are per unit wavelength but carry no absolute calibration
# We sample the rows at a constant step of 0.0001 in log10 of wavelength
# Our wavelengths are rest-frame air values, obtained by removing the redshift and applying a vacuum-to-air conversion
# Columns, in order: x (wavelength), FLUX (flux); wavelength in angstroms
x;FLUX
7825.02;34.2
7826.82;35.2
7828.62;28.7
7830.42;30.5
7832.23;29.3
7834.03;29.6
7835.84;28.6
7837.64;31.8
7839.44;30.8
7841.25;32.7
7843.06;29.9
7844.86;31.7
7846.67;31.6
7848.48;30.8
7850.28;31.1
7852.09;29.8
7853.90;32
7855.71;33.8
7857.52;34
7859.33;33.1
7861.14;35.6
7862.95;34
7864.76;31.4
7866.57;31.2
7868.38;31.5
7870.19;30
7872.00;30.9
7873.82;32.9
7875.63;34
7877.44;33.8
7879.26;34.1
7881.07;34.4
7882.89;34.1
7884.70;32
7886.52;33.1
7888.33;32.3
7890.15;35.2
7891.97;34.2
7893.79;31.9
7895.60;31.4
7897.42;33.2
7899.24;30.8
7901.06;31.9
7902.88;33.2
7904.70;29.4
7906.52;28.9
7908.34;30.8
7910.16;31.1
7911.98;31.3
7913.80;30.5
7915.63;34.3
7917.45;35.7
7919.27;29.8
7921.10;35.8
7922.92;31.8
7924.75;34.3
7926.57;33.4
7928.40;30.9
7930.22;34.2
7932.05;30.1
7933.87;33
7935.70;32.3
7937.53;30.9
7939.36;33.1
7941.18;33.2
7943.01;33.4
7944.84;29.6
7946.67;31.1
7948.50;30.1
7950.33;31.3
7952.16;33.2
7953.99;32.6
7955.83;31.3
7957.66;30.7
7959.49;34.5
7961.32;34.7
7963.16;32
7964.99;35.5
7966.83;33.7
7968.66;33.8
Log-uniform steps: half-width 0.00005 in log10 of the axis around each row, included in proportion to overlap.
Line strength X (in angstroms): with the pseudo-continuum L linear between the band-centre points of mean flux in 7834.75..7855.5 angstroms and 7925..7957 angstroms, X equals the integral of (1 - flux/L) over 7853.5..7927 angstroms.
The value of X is -2.6 angstroms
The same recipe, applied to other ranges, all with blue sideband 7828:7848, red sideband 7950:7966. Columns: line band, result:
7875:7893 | -1.3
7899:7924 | 0.1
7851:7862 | -0.8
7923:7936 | -0.1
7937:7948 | 0.3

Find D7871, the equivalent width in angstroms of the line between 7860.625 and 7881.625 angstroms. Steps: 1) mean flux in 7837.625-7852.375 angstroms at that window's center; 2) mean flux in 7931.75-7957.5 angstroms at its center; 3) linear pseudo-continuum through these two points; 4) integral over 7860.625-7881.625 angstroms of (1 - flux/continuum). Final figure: -0.9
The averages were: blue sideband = 31.2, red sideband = 31.8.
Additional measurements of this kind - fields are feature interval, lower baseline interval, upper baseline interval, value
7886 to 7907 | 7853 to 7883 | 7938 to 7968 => 0.40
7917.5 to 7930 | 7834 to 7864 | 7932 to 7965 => -0.32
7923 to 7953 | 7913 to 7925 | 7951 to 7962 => 0.74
